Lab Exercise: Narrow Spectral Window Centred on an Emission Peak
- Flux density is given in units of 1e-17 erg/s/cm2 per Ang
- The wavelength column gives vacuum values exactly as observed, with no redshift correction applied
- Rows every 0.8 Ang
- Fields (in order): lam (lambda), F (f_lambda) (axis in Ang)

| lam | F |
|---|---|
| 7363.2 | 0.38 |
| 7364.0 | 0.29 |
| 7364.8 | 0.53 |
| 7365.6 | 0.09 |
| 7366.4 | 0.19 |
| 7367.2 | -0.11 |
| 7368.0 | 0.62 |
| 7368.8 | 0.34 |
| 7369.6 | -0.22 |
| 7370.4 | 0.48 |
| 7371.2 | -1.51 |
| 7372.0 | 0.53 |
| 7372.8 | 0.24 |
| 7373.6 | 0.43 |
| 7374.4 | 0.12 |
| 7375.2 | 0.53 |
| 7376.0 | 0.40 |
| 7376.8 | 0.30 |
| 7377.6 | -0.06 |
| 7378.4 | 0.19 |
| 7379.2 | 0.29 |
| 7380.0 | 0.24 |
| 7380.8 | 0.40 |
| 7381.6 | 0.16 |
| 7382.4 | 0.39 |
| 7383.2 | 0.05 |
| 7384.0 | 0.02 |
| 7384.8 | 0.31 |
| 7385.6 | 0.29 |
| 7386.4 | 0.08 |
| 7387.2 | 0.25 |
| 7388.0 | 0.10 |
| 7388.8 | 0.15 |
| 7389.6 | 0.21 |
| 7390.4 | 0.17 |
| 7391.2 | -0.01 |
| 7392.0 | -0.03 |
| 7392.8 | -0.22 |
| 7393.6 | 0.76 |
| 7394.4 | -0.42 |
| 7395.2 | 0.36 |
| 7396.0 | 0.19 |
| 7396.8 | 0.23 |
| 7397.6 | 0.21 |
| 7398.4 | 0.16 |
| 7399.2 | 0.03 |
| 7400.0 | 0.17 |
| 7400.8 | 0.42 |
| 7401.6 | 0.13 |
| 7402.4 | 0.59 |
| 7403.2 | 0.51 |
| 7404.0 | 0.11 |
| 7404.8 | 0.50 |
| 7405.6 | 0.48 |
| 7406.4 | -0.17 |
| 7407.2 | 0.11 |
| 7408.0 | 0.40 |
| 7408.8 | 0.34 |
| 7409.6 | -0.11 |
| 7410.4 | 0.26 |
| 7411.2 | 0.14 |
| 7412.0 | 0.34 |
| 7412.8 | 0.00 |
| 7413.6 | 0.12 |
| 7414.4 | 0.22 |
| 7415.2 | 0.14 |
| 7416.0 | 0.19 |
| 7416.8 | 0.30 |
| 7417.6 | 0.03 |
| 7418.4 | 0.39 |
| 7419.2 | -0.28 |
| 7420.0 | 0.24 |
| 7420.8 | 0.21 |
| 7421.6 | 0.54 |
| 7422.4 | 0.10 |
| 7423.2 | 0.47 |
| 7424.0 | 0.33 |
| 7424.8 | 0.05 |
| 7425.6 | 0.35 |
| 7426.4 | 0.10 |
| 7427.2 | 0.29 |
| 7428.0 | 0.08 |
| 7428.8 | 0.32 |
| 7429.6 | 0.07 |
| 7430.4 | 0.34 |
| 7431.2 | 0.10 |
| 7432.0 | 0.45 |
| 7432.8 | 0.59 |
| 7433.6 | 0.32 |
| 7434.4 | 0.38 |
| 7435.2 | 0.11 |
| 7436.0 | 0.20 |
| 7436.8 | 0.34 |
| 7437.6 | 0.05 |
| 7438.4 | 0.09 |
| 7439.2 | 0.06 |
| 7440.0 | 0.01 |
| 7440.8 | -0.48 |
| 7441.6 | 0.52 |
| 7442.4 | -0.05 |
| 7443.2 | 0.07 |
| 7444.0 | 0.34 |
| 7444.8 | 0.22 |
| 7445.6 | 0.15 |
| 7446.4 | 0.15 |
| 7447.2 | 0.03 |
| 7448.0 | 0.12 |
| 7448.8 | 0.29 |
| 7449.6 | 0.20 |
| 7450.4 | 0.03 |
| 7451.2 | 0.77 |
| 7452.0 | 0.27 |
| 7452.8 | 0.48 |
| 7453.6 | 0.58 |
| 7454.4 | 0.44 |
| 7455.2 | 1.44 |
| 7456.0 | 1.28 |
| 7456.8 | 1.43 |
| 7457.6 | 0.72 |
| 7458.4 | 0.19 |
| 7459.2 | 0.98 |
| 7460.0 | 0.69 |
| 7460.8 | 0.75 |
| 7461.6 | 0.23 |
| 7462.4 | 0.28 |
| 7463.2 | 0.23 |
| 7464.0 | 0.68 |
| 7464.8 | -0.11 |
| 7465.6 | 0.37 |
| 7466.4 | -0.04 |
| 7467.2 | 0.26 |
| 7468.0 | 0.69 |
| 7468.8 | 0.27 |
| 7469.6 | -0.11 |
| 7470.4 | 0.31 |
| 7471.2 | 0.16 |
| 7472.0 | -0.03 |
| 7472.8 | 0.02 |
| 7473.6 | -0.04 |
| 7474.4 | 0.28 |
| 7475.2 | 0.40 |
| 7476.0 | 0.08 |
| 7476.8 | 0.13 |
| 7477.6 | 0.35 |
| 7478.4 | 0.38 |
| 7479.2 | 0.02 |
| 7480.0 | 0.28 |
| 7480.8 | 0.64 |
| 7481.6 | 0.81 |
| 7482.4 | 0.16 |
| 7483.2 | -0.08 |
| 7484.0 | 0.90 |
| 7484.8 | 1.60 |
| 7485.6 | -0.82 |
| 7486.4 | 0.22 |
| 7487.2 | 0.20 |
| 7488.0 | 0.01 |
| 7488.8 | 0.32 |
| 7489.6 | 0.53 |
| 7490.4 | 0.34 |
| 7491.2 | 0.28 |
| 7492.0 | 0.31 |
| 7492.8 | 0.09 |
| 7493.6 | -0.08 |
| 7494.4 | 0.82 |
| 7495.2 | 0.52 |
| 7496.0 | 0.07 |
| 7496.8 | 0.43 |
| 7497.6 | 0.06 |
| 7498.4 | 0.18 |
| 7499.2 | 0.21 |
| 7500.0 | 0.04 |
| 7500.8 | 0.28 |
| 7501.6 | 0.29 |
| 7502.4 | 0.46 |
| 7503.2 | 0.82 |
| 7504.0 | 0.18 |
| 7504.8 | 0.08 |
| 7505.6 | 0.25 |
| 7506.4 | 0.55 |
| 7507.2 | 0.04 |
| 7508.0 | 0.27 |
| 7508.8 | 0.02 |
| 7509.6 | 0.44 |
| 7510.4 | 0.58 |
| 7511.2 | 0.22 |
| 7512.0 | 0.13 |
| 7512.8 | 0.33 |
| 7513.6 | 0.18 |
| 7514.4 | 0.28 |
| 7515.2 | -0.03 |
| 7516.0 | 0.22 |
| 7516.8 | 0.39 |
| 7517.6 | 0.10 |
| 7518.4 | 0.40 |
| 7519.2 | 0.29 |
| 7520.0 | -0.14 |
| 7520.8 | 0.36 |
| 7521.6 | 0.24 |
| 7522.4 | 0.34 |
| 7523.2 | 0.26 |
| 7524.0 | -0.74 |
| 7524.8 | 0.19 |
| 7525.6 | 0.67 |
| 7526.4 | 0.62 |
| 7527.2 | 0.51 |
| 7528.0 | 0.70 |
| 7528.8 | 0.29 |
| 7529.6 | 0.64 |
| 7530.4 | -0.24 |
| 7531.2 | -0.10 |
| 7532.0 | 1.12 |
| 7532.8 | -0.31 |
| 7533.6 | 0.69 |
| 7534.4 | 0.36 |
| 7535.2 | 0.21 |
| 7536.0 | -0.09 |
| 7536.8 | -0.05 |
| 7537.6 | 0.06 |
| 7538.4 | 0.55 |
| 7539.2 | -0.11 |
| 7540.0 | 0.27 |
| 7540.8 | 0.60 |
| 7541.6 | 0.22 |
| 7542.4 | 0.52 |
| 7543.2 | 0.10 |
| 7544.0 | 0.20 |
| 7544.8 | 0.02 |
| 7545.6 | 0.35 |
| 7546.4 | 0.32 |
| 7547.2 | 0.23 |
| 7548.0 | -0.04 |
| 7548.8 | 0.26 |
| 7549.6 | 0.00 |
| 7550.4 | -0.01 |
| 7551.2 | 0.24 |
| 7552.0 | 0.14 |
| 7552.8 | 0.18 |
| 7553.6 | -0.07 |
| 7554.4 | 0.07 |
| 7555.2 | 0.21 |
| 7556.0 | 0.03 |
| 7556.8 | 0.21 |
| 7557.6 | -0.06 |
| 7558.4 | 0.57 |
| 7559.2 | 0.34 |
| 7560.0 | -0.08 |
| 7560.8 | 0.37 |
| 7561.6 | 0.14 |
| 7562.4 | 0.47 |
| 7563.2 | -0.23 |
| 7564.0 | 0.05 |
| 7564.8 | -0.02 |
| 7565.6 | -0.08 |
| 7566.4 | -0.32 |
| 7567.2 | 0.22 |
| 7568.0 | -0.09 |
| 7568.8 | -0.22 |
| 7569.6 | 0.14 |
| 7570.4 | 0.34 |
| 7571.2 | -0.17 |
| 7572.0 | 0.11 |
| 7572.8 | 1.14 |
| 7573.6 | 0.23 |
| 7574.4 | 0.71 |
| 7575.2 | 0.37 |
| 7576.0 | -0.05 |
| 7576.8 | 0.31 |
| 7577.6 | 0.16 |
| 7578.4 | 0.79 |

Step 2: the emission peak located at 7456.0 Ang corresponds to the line H-gamma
